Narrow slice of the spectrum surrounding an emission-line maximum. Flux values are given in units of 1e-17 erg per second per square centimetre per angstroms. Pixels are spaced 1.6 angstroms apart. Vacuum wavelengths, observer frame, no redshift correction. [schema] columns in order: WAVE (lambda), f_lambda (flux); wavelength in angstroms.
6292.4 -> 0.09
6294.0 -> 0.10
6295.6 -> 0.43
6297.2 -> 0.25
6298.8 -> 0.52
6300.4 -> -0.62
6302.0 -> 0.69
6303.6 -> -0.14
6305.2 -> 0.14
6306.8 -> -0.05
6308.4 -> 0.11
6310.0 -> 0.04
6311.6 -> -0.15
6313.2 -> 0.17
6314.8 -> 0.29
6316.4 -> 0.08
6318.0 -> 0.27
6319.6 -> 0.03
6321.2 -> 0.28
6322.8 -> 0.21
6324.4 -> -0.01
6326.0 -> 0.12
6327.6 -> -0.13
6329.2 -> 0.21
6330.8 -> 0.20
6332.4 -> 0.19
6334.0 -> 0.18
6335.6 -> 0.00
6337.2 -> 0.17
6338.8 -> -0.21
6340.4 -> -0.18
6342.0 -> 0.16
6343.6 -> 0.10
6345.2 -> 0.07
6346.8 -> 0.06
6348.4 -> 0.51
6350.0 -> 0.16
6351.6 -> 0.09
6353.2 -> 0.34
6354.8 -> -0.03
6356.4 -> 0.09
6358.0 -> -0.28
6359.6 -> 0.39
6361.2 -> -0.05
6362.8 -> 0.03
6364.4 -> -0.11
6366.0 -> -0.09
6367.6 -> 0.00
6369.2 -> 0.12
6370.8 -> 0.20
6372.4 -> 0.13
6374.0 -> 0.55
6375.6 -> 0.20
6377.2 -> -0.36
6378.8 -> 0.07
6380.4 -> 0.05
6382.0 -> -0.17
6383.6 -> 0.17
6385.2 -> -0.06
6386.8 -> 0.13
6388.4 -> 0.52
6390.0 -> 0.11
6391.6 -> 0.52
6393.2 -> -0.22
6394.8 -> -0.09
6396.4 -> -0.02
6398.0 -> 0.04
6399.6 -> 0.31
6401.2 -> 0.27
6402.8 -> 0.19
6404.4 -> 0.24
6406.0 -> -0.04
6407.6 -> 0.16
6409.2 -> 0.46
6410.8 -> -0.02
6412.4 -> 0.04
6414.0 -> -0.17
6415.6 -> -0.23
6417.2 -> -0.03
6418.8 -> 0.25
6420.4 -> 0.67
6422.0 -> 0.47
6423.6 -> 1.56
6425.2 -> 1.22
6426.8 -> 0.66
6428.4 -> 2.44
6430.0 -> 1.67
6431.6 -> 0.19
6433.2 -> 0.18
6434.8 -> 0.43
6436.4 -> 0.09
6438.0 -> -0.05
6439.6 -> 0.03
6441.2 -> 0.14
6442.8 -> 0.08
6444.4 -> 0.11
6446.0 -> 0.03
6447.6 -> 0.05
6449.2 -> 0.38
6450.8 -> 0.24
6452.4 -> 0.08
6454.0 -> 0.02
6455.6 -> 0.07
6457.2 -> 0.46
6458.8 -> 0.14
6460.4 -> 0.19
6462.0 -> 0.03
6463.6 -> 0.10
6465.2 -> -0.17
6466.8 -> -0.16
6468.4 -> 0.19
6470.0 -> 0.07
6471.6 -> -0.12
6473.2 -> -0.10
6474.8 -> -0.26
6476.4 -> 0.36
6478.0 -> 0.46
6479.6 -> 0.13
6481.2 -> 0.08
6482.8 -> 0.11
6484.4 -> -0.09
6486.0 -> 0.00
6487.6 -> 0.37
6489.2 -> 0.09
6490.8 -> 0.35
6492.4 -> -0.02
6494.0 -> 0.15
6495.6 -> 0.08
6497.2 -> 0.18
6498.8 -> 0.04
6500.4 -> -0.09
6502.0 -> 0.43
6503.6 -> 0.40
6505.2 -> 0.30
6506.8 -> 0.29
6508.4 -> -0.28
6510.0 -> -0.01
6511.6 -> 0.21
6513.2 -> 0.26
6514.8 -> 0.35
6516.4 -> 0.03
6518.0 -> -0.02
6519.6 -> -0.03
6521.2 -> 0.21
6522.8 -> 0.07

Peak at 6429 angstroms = [O II]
